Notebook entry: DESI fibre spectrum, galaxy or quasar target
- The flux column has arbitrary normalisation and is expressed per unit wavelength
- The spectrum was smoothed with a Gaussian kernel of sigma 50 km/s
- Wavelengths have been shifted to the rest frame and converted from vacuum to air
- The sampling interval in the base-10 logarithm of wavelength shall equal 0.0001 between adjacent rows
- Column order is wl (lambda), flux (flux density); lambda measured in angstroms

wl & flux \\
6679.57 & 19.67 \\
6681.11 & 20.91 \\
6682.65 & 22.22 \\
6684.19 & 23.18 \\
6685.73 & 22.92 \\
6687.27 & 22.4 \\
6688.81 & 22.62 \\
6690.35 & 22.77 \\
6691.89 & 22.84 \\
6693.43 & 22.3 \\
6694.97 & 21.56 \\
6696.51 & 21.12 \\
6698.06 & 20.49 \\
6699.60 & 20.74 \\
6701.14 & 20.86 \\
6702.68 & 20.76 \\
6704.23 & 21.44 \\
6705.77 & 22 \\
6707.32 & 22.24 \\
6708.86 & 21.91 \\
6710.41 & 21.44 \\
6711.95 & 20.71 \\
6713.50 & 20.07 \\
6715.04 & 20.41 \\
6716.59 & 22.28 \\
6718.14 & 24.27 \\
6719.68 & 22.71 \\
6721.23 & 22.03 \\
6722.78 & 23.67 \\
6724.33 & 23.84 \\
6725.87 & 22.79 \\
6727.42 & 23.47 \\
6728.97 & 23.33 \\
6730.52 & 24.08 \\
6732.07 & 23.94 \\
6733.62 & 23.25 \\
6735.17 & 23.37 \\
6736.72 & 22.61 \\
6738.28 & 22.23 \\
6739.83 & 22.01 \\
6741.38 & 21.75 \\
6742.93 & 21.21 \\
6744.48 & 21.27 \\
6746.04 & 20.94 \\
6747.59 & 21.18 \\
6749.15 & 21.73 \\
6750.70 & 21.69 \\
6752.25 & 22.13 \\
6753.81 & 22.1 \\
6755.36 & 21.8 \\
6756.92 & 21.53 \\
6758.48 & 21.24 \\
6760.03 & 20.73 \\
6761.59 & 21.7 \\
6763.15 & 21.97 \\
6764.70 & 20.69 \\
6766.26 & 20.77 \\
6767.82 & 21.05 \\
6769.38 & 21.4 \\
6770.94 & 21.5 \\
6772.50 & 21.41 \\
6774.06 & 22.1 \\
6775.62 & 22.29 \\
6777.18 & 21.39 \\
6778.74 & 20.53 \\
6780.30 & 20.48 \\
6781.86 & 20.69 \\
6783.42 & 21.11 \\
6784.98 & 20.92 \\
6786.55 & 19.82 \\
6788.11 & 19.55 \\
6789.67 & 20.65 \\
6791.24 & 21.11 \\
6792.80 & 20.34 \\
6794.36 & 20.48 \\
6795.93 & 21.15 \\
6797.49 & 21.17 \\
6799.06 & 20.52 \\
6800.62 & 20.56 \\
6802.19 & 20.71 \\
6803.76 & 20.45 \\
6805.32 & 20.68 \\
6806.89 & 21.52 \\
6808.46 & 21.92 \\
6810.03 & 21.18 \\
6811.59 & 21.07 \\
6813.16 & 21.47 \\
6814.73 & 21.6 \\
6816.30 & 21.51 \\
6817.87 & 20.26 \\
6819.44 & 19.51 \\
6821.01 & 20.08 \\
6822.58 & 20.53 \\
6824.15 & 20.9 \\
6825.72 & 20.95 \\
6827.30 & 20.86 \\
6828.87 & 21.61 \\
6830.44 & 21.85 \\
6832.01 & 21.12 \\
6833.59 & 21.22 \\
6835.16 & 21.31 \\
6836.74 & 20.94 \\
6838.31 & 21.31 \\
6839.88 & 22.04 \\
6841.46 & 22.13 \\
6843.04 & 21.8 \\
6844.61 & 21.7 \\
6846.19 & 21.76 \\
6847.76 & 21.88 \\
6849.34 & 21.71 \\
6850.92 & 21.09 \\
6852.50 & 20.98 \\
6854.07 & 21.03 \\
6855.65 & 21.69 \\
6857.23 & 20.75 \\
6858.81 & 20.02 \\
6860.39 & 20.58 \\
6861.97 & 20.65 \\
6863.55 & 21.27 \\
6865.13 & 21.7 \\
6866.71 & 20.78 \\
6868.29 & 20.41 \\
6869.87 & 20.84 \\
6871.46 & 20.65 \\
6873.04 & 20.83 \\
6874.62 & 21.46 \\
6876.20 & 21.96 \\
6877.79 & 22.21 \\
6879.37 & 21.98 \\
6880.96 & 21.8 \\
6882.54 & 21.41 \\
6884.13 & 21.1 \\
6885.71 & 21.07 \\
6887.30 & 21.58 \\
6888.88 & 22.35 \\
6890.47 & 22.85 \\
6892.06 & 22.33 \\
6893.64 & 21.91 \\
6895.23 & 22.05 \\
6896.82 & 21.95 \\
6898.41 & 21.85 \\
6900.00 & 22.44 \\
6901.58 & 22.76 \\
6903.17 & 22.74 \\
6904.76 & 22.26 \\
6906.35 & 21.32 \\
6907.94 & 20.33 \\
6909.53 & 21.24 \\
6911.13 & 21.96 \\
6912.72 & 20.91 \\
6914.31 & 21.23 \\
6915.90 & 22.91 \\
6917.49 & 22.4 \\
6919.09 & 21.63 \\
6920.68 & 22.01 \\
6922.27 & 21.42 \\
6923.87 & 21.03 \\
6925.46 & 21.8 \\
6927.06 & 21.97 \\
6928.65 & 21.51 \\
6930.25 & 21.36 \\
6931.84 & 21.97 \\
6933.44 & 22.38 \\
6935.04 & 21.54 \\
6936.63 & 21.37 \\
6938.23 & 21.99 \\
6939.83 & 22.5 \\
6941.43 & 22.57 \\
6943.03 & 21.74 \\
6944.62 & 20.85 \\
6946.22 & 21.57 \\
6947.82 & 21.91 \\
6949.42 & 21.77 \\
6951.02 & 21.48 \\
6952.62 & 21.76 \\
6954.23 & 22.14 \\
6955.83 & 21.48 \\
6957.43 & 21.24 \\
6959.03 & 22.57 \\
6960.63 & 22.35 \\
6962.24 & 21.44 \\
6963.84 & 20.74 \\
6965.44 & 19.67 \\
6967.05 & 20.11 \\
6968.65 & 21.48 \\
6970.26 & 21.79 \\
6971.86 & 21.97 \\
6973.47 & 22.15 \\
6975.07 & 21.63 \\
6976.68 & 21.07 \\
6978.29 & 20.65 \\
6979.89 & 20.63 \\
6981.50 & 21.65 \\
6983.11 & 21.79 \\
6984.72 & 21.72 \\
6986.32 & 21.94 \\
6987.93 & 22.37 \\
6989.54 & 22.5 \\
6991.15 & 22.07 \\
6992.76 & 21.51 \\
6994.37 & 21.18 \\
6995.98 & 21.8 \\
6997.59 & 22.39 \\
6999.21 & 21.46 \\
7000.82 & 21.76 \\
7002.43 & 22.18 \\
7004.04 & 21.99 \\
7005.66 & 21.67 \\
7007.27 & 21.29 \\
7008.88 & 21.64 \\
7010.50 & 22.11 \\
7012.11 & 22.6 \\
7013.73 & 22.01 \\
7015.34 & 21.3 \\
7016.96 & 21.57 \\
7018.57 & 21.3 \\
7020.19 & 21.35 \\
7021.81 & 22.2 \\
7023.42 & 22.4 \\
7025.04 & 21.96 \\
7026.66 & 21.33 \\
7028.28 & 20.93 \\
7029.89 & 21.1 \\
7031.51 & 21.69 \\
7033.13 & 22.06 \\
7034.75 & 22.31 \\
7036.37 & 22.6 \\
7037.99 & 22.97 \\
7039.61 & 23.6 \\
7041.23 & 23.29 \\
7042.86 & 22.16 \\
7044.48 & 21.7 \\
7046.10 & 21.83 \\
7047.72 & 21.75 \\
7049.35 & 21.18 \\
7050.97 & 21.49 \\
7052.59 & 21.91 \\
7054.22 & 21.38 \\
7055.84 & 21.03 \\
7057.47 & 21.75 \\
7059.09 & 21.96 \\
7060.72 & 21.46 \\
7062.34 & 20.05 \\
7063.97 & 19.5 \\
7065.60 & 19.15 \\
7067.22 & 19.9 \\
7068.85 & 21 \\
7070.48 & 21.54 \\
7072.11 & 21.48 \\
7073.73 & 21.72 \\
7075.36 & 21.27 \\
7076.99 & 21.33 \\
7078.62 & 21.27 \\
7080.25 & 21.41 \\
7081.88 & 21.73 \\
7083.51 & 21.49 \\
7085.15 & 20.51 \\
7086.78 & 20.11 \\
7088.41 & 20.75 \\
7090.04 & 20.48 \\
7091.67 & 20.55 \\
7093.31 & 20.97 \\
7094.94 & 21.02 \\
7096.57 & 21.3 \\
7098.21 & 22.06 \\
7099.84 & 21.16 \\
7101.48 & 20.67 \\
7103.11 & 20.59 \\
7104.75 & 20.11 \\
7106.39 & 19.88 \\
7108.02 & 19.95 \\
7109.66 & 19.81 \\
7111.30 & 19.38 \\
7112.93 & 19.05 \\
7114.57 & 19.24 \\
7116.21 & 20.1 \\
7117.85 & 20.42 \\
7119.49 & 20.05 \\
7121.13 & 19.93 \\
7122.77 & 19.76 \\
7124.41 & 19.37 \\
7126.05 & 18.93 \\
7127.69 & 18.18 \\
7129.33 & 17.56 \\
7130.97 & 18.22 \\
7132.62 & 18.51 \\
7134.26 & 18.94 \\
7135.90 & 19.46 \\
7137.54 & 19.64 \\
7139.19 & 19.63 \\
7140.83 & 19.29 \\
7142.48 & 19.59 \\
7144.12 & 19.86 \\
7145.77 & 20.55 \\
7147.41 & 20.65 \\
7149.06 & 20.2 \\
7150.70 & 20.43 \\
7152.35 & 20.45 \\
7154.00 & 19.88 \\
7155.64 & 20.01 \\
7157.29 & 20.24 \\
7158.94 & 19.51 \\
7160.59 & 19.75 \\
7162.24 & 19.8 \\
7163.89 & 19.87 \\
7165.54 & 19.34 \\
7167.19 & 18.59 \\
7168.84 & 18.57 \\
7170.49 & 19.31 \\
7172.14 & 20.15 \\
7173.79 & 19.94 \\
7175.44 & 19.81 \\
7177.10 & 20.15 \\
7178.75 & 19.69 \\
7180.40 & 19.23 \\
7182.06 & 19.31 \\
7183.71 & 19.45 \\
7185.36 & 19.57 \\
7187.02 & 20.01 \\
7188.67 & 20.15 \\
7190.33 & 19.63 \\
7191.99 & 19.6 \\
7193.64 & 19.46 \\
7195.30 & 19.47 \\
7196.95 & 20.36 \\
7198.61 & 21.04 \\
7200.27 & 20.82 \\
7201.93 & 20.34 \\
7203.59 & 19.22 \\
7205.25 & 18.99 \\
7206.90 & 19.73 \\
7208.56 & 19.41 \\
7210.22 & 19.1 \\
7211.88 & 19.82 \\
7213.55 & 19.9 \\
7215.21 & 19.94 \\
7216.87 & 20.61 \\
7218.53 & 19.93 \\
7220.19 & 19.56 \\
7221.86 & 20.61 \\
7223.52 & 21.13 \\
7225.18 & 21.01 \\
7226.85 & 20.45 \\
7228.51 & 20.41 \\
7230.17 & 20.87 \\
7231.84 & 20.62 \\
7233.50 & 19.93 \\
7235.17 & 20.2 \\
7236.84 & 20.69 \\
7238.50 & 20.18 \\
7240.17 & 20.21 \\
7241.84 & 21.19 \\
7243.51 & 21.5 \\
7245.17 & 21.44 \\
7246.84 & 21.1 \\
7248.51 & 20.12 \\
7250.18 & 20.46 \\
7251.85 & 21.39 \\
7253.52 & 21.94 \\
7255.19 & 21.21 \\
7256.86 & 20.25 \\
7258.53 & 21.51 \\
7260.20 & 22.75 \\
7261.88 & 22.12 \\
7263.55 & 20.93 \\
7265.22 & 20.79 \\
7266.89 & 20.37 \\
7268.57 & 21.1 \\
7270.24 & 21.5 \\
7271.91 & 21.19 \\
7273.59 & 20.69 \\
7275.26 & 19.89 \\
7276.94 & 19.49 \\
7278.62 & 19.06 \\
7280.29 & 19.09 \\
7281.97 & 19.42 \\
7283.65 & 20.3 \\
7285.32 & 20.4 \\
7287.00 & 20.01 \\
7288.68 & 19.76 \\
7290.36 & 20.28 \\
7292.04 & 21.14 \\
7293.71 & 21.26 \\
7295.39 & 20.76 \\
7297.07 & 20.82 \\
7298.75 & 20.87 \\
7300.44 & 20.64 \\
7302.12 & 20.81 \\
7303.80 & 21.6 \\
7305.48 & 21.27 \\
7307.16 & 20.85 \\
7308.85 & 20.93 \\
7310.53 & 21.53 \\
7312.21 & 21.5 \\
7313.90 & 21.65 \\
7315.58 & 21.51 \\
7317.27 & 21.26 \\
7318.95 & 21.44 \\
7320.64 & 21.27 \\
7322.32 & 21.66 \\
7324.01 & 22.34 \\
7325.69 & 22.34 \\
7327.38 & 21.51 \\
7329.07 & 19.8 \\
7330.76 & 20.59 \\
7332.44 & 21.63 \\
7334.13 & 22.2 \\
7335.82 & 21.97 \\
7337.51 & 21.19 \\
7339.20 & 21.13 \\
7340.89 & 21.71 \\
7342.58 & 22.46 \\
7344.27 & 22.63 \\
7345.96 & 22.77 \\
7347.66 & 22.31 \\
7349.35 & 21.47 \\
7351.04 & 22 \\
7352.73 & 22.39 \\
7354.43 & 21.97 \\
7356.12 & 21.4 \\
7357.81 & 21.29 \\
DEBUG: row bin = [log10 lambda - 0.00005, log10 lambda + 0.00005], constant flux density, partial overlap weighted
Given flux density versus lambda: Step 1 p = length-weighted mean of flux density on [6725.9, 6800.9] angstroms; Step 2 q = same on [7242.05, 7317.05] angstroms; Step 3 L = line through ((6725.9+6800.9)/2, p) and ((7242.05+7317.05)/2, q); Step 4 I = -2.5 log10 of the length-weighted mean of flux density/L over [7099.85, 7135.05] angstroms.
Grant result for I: 0.08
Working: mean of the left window 21.5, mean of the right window 20.9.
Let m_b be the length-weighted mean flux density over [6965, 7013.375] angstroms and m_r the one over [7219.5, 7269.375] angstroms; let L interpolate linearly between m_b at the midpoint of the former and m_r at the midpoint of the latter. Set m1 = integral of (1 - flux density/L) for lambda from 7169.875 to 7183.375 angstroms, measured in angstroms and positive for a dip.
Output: 0.9 angstroms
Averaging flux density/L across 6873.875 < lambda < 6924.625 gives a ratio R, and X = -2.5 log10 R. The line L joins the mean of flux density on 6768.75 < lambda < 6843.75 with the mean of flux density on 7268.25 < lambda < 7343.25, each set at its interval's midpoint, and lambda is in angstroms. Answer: -0.04 mag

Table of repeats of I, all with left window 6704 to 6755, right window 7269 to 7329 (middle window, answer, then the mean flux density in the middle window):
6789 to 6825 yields 0.06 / 20.8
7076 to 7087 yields 0.01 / 21.2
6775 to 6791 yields 0.07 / 20.7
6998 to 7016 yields -0.01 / 21.8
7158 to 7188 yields 0.09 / 19.6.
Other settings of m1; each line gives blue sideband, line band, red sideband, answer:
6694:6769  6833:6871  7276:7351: 0.89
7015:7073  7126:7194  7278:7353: 5.86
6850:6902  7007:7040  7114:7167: -2.41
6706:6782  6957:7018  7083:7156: -2.90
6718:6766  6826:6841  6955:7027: 0.45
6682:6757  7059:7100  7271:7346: 0.96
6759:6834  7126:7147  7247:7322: 1.76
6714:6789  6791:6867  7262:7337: 2.17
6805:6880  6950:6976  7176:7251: -0.81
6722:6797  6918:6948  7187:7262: -0.75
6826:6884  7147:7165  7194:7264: 0.55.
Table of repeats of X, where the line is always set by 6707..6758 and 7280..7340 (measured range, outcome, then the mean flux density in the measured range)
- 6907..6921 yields 0.01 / 21.6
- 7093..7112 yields 0.05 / 20.6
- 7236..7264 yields 0.00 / 21.1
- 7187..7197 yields 0.08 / 19.8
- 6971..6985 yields 0.01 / 21.5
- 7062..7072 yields 0.07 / 20.3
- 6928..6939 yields 0.00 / 21.7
